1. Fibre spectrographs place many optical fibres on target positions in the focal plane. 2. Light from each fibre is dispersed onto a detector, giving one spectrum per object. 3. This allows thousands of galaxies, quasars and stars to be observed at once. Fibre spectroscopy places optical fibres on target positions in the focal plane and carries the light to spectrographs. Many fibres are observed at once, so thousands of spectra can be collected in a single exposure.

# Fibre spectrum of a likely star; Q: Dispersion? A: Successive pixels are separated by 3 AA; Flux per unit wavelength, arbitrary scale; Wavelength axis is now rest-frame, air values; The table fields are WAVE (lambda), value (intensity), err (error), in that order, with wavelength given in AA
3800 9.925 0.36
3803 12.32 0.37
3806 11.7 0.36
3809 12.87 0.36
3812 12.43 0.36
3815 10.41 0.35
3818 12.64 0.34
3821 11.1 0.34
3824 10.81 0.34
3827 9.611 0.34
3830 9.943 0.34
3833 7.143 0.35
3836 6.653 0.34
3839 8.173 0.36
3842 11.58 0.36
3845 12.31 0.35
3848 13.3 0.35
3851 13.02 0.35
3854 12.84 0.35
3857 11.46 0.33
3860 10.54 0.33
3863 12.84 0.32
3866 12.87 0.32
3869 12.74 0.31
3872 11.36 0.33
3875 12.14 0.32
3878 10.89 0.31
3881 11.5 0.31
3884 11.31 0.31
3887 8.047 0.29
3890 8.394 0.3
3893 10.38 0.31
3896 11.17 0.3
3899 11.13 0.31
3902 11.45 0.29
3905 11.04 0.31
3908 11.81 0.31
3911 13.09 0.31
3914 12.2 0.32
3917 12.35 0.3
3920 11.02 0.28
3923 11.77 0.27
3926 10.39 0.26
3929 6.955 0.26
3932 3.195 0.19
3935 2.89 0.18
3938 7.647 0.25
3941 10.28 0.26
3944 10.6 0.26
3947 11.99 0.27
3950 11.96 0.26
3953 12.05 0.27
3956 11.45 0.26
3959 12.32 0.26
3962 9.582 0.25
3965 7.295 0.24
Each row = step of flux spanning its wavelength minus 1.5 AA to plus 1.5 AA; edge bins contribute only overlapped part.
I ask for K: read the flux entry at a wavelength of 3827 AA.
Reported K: 9.611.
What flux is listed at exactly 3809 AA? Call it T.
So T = 12.87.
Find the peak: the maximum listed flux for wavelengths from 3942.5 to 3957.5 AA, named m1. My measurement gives 12.05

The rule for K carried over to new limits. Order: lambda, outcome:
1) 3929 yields 6.955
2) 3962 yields 9.582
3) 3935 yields 2.89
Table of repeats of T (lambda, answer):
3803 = 12.32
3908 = 11.81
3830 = 9.943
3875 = 12.14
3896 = 11.17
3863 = 12.84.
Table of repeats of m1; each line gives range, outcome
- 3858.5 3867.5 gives 12.87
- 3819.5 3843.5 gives 11.58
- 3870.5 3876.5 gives 12.14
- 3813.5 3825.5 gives 12.64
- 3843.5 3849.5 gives 13.3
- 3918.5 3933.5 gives 11.77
